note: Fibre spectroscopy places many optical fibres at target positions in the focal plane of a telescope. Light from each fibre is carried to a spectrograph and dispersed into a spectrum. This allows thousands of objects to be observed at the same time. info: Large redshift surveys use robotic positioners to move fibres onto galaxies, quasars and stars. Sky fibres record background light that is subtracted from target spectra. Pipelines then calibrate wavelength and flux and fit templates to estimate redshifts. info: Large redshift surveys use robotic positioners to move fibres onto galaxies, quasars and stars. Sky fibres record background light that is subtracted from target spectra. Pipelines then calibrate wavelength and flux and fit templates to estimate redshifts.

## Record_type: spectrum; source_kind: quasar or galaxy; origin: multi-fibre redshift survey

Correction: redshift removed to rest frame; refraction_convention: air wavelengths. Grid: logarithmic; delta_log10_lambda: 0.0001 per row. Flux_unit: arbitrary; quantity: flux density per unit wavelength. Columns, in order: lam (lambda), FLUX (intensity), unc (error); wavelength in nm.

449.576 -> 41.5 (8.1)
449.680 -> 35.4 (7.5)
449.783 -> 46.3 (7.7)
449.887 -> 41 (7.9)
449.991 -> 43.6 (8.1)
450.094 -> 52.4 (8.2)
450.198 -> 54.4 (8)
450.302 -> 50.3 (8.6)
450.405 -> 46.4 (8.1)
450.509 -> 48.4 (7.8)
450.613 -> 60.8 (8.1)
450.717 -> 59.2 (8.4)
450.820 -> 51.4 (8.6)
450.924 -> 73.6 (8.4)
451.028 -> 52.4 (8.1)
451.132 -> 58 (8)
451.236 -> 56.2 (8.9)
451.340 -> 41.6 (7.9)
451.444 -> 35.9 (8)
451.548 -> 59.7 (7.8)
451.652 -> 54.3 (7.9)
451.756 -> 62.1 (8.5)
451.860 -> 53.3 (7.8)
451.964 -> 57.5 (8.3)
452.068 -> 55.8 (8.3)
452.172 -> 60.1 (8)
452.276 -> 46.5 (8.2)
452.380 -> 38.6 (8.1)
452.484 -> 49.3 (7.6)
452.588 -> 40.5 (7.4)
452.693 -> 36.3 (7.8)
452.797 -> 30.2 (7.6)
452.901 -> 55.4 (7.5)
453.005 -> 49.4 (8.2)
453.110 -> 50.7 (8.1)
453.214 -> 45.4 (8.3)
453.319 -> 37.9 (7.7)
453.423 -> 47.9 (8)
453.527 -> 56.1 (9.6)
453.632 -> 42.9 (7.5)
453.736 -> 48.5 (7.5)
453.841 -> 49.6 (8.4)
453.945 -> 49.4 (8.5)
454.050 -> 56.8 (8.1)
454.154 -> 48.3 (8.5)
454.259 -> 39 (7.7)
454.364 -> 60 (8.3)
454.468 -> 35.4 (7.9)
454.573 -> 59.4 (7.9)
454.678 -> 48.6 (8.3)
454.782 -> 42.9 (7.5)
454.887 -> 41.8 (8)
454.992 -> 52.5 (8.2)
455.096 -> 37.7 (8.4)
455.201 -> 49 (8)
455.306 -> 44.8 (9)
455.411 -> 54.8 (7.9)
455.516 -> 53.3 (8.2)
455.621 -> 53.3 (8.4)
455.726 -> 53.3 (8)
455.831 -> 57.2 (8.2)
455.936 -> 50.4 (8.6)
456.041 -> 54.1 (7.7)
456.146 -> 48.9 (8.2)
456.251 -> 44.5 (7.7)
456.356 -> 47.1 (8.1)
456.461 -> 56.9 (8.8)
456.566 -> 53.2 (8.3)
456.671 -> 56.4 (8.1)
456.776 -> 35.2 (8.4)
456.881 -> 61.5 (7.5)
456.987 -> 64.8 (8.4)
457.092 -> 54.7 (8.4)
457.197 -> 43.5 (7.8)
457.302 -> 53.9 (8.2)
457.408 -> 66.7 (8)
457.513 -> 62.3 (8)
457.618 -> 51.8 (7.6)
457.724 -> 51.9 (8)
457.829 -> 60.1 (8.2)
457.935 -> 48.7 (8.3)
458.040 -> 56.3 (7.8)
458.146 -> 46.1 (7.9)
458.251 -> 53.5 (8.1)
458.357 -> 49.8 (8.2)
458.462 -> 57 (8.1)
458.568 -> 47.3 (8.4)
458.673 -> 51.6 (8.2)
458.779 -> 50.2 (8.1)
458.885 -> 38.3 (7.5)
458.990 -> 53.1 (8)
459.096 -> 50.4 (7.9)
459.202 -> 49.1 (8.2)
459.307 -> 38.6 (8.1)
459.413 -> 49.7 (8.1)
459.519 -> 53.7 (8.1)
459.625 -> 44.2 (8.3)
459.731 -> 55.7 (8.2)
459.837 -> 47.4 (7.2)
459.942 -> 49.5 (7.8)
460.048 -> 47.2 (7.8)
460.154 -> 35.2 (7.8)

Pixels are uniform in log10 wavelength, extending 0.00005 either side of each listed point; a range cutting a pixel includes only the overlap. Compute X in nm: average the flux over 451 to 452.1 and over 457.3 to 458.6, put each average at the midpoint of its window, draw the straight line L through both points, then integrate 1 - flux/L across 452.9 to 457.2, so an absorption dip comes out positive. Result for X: 0.32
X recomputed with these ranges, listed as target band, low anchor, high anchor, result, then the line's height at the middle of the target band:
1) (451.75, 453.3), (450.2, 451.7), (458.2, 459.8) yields 0.13 nm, 52.7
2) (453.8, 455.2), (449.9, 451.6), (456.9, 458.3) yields 0.16 nm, 53.9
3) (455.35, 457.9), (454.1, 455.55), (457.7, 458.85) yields -0.20 nm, 49.8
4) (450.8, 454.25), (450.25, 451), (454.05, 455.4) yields 0.13 nm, 51.8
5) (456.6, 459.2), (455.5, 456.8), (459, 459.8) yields -0.13 nm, 50.1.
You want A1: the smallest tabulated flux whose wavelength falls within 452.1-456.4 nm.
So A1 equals 30.2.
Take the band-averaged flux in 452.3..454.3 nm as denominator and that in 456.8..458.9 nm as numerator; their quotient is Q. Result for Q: 1.2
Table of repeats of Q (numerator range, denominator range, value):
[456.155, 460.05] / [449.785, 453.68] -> 1.03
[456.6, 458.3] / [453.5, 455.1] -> 1.12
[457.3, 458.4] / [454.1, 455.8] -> 1.13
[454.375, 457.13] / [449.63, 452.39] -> 0.97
